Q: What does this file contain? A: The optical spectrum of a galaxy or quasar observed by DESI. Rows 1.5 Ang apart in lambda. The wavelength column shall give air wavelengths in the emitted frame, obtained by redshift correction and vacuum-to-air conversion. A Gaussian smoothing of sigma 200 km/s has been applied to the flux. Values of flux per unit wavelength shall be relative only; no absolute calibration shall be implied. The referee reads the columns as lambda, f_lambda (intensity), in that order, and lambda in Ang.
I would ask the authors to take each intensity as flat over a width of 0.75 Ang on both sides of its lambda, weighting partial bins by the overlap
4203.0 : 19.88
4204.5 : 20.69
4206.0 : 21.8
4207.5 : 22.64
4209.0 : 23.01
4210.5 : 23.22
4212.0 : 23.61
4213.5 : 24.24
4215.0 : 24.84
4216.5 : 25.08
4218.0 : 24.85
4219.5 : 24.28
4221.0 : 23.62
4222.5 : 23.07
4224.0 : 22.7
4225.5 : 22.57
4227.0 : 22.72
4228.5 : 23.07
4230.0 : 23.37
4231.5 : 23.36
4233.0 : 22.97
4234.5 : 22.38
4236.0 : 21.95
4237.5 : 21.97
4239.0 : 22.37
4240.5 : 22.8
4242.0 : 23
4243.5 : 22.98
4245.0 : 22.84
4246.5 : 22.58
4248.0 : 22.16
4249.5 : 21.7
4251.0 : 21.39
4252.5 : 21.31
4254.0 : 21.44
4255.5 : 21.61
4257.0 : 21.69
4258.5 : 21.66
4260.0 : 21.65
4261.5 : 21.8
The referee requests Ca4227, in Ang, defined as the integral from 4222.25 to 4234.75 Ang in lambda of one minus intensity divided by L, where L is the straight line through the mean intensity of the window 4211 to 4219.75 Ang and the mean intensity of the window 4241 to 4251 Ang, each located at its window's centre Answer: 0.4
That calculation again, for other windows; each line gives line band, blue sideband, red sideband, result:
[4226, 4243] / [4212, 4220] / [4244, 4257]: 0.3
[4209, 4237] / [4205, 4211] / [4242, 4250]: -1.1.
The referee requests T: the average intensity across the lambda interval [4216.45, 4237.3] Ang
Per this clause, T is 23.2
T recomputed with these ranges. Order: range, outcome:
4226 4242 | 22.7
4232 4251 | 22.4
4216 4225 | 23.9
